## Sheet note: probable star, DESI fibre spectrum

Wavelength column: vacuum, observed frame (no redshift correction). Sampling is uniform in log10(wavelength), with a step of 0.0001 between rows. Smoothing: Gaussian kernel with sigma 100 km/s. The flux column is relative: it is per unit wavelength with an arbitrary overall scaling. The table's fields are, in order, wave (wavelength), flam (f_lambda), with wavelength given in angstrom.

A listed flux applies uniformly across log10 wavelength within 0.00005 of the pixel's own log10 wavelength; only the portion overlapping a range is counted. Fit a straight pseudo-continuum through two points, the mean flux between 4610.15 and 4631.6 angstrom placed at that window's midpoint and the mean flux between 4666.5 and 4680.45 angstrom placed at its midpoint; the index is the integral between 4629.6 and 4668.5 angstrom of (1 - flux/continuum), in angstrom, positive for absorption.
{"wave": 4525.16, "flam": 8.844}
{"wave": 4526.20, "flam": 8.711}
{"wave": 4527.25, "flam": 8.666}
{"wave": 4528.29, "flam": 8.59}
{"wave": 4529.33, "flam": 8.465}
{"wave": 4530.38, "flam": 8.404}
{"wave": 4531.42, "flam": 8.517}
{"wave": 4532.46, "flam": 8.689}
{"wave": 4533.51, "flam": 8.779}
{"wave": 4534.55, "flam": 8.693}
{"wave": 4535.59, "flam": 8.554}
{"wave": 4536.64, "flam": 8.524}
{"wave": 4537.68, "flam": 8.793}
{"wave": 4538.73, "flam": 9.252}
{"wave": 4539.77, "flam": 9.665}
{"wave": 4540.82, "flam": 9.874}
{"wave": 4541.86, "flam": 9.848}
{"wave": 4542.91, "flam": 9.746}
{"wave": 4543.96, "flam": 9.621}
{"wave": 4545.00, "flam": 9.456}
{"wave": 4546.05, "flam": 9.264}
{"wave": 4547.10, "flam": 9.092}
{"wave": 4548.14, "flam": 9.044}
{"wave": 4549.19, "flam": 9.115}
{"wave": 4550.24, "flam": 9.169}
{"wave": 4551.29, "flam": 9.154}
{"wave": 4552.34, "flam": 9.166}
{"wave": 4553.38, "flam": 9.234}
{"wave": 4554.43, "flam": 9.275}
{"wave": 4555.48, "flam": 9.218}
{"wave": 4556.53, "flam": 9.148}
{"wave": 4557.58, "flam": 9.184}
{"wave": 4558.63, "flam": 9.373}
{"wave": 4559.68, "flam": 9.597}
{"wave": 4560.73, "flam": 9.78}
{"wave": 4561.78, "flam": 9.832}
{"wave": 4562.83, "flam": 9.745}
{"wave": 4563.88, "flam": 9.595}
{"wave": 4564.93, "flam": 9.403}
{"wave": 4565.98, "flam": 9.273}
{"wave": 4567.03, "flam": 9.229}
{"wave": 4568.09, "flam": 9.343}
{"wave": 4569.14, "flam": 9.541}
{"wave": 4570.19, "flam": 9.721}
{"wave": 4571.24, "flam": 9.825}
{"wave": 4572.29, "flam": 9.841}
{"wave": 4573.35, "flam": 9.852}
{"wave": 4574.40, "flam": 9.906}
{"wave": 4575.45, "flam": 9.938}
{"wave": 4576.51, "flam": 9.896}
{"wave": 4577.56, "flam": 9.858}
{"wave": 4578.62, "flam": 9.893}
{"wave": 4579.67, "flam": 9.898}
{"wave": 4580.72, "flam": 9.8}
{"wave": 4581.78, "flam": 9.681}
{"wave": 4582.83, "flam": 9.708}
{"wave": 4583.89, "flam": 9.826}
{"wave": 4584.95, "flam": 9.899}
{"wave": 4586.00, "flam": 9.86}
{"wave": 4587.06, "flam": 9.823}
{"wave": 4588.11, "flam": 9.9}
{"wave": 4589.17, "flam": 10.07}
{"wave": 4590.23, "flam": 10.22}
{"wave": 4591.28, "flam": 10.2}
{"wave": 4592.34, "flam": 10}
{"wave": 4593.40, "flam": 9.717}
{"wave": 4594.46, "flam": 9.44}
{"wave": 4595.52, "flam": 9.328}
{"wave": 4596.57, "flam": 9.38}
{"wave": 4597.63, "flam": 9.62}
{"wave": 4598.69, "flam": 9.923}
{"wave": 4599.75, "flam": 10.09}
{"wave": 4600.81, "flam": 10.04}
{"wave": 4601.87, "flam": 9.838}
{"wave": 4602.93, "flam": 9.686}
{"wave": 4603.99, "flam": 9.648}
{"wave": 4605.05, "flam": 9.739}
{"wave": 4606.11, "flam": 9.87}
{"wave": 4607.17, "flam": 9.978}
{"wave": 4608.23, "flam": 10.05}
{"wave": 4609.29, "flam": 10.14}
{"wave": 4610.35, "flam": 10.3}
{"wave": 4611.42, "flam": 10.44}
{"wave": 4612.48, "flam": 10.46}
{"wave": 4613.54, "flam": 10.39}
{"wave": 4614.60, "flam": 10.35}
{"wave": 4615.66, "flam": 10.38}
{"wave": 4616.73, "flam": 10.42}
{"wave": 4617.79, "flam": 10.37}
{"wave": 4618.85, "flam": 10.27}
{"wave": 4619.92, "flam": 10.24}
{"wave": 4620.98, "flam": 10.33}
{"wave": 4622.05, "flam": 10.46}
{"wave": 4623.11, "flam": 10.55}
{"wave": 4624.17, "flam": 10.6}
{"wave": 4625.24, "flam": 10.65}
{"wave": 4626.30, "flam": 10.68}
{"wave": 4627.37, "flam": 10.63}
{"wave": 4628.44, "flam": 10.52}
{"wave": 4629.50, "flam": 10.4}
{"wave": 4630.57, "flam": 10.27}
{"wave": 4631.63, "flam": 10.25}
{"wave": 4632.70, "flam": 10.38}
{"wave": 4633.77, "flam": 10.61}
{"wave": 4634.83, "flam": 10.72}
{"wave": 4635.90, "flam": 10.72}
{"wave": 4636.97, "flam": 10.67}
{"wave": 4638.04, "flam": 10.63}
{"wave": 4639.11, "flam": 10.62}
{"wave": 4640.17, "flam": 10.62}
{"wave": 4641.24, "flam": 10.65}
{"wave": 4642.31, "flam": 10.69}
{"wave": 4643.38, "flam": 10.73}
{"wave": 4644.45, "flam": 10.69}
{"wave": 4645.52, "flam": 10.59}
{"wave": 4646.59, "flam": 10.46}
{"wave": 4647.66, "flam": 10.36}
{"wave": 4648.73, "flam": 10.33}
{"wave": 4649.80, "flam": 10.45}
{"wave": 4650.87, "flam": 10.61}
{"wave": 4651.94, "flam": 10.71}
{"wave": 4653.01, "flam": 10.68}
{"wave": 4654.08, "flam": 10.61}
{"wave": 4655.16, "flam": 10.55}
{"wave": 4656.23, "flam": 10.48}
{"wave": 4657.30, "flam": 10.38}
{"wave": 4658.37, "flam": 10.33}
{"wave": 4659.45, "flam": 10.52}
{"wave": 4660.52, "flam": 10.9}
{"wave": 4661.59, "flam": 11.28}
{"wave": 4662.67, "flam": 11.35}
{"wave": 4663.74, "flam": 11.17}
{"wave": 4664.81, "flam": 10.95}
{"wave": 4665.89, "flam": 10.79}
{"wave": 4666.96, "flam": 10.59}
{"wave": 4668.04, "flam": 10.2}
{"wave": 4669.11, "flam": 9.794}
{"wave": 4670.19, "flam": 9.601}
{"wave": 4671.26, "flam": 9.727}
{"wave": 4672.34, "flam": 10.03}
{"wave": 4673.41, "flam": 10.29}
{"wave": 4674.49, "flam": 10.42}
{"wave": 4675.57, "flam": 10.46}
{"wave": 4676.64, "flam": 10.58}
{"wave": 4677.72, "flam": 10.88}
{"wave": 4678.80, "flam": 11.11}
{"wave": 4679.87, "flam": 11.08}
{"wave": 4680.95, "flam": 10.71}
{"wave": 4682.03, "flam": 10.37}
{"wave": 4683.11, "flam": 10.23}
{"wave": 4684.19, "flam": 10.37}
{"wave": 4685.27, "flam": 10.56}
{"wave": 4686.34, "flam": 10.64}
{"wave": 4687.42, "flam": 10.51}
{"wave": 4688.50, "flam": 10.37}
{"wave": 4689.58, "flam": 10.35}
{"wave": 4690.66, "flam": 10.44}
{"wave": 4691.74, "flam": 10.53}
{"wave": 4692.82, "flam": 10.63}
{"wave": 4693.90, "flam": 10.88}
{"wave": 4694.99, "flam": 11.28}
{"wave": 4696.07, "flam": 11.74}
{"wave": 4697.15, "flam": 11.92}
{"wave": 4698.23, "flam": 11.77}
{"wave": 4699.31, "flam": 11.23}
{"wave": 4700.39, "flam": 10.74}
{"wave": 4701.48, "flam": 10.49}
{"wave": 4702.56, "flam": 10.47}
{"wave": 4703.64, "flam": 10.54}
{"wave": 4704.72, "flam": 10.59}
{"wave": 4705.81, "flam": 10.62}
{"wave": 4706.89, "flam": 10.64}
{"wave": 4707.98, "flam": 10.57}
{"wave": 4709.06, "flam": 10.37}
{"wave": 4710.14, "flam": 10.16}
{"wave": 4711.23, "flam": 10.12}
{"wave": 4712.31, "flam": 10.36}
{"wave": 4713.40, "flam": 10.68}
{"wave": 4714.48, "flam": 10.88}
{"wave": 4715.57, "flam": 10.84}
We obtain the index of -0.8 angstrom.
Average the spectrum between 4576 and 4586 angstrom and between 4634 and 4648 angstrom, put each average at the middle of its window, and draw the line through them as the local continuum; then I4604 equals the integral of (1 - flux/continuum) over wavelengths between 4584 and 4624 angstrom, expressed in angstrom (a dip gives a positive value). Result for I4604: 0.4 angstrom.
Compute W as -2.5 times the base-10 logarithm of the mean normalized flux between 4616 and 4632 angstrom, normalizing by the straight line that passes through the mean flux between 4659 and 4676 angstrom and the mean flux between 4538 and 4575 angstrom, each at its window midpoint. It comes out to -0.037 mag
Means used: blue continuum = 9.47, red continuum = 10.5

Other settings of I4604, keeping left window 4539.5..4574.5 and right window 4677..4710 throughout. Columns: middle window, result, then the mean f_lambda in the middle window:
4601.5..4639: -1.0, 10.3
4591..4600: 0.1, 9.72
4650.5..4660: -0.1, 10.5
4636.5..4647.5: -0.4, 10.6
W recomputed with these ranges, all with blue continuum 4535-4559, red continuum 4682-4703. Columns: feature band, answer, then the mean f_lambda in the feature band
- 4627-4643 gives -0.04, 10.6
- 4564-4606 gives -0.01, 9.76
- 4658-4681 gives 0.00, 10.6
